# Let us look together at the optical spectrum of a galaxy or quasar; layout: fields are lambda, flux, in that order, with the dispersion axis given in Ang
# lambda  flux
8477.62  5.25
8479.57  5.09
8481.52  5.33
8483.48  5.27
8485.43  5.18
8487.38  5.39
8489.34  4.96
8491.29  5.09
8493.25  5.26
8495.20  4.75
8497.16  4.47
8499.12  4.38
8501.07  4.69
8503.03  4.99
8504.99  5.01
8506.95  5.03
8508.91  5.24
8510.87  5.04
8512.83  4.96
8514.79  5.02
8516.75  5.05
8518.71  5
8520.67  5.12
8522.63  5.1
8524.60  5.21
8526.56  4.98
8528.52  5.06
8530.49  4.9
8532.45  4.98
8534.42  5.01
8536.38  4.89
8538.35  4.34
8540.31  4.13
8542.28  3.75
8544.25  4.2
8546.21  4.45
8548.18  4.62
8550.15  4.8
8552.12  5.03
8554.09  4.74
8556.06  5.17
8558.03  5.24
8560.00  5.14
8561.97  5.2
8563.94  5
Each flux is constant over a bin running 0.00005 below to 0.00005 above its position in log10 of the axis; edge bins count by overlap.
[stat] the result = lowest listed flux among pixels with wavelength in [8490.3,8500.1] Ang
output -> 4.38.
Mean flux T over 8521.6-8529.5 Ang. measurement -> 5.09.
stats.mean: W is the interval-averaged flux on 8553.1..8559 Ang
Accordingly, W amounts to 5.05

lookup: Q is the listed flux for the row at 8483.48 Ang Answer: 5.27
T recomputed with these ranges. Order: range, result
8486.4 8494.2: 5.17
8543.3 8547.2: 4.33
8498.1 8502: 4.54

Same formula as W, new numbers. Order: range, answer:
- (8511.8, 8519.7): 5.01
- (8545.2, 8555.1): 4.73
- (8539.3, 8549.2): 4.23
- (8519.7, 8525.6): 5.14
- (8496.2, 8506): 4.71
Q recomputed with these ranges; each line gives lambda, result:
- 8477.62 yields 5.25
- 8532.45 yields 4.98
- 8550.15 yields 4.8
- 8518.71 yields 5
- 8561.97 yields 5.2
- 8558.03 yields 5.24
